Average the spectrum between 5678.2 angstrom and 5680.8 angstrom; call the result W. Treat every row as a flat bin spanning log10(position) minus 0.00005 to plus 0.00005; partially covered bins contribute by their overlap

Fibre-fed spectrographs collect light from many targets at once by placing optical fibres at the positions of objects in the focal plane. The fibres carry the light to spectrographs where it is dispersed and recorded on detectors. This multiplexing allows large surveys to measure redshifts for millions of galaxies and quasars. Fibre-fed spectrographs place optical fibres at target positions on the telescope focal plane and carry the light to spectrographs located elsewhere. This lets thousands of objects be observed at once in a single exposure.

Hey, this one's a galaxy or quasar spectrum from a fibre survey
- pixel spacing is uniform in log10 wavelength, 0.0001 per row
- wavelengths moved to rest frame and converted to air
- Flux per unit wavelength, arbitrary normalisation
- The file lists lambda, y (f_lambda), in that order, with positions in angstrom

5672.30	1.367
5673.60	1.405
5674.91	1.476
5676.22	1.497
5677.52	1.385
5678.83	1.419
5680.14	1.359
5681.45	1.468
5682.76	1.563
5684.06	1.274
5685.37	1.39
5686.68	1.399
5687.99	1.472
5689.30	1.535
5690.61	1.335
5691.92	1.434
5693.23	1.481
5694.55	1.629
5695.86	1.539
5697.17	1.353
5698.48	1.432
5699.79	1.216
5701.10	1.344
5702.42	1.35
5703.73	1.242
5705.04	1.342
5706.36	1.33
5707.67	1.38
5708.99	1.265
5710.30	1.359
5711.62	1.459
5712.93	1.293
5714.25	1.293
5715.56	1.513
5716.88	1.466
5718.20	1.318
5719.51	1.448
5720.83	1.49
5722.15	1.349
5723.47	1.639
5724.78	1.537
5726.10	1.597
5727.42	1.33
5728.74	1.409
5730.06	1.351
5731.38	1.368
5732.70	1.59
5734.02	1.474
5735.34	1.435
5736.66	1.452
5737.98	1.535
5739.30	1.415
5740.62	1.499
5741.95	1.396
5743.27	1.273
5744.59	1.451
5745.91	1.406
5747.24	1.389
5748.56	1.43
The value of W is 1.39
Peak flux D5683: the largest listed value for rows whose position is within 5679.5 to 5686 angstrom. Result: 1.563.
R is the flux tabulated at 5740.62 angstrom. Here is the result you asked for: 1.499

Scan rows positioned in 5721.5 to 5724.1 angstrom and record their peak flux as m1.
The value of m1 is 1.639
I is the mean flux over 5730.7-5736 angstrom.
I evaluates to 1.47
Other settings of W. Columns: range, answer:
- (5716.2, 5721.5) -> 1.43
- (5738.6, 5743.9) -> 1.4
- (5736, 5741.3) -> 1.47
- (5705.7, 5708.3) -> 1.36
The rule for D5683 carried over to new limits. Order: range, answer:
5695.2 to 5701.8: 1.539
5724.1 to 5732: 1.597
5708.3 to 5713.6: 1.459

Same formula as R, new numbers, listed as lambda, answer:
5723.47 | 1.639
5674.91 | 1.476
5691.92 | 1.434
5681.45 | 1.468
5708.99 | 1.265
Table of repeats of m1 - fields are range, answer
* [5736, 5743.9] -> 1.535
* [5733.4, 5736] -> 1.474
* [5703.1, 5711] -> 1.38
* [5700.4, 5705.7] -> 1.35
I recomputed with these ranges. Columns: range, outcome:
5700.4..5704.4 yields 1.31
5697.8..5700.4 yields 1.33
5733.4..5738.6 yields 1.47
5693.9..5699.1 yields 1.49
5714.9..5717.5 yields 1.49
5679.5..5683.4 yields 1.46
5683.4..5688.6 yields 1.39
